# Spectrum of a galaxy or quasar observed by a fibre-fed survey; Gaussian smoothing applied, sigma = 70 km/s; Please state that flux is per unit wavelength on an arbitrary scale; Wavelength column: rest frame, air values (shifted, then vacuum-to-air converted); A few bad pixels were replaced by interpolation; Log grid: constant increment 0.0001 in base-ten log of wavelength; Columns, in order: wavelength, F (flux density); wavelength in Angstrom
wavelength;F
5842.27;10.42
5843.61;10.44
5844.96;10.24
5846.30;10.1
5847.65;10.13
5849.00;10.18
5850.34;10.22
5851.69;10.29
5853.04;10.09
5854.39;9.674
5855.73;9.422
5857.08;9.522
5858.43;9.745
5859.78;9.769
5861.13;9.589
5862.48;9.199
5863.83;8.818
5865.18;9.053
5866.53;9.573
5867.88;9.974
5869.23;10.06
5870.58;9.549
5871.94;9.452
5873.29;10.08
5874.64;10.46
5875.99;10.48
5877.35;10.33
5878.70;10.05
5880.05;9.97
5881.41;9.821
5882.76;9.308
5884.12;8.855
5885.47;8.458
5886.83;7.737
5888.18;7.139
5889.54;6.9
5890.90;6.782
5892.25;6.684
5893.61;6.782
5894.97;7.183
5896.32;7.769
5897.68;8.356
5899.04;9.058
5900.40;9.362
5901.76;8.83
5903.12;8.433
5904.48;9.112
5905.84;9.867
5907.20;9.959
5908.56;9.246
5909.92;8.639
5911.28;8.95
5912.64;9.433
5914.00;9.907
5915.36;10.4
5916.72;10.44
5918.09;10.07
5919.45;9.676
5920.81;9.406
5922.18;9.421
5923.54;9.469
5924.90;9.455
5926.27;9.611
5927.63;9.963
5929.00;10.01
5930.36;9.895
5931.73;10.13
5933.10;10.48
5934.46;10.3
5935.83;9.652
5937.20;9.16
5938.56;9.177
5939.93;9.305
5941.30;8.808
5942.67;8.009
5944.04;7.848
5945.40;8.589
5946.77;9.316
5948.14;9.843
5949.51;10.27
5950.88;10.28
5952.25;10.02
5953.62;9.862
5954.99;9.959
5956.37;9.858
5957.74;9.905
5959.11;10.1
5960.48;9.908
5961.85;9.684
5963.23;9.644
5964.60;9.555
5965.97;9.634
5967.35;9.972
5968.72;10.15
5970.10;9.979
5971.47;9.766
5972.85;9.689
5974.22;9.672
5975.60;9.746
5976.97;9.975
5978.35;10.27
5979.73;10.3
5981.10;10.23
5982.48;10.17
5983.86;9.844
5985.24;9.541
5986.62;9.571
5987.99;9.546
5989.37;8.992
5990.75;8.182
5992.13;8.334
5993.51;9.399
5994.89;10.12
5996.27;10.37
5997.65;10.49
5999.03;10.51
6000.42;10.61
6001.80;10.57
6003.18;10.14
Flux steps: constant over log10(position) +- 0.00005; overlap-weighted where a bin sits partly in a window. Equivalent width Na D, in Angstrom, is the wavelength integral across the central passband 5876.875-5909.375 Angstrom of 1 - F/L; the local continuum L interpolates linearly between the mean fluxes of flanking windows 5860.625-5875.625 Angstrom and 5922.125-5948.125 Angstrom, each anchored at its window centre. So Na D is 3.3 Angstrom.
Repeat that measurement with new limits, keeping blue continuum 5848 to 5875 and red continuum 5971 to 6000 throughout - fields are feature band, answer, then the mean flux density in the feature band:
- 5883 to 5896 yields 3.0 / 7.47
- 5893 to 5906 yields 1.7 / 8.43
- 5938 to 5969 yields 0.6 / 9.55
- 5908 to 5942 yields 0.4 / 9.64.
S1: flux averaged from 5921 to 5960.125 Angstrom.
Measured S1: 9.6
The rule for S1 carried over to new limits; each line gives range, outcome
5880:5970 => 9.24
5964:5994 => 9.66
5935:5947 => 8.87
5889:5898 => 7.17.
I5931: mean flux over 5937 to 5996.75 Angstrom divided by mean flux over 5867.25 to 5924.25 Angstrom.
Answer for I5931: 1.1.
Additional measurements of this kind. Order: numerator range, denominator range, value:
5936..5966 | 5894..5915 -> 1.06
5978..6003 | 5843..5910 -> 1.07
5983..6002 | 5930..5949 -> 1.04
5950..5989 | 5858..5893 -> 1.08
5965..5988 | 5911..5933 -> 1.01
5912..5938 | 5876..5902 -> 1.17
